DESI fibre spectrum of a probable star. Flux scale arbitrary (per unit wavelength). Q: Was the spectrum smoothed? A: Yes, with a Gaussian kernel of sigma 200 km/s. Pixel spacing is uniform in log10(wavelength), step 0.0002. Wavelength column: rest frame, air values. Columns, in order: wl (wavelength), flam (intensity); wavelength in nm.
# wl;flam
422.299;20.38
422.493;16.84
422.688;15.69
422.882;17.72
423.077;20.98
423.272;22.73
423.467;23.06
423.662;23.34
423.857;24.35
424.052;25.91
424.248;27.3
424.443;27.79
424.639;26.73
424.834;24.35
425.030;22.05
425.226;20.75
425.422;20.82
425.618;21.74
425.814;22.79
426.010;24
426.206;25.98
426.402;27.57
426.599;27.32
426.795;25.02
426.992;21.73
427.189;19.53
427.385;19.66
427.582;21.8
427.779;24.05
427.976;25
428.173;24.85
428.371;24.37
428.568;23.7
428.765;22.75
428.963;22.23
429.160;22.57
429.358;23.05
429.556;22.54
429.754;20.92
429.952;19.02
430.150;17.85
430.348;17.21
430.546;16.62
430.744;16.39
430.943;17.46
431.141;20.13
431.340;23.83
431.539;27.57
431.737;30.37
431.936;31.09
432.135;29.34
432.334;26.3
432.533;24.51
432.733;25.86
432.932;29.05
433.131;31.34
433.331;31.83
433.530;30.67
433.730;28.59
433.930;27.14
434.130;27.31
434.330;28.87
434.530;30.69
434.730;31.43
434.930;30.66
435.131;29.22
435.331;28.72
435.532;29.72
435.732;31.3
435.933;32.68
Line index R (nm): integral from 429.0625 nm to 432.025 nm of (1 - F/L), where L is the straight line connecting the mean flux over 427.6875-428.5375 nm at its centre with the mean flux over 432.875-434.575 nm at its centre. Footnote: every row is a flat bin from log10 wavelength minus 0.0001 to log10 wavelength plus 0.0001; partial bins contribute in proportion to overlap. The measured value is 0.55 nm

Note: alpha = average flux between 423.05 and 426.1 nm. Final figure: 23.7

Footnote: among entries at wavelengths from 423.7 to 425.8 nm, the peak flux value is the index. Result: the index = 27.79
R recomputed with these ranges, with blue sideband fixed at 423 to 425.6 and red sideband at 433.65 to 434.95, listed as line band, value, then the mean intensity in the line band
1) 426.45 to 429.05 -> 0.236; 23.3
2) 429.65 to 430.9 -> 0.417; 18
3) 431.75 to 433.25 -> -0.010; 28.4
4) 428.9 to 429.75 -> 0.131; 22.4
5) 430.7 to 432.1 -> 0.166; 24.4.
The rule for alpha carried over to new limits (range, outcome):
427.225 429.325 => 23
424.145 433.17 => 23.6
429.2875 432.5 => 22.5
